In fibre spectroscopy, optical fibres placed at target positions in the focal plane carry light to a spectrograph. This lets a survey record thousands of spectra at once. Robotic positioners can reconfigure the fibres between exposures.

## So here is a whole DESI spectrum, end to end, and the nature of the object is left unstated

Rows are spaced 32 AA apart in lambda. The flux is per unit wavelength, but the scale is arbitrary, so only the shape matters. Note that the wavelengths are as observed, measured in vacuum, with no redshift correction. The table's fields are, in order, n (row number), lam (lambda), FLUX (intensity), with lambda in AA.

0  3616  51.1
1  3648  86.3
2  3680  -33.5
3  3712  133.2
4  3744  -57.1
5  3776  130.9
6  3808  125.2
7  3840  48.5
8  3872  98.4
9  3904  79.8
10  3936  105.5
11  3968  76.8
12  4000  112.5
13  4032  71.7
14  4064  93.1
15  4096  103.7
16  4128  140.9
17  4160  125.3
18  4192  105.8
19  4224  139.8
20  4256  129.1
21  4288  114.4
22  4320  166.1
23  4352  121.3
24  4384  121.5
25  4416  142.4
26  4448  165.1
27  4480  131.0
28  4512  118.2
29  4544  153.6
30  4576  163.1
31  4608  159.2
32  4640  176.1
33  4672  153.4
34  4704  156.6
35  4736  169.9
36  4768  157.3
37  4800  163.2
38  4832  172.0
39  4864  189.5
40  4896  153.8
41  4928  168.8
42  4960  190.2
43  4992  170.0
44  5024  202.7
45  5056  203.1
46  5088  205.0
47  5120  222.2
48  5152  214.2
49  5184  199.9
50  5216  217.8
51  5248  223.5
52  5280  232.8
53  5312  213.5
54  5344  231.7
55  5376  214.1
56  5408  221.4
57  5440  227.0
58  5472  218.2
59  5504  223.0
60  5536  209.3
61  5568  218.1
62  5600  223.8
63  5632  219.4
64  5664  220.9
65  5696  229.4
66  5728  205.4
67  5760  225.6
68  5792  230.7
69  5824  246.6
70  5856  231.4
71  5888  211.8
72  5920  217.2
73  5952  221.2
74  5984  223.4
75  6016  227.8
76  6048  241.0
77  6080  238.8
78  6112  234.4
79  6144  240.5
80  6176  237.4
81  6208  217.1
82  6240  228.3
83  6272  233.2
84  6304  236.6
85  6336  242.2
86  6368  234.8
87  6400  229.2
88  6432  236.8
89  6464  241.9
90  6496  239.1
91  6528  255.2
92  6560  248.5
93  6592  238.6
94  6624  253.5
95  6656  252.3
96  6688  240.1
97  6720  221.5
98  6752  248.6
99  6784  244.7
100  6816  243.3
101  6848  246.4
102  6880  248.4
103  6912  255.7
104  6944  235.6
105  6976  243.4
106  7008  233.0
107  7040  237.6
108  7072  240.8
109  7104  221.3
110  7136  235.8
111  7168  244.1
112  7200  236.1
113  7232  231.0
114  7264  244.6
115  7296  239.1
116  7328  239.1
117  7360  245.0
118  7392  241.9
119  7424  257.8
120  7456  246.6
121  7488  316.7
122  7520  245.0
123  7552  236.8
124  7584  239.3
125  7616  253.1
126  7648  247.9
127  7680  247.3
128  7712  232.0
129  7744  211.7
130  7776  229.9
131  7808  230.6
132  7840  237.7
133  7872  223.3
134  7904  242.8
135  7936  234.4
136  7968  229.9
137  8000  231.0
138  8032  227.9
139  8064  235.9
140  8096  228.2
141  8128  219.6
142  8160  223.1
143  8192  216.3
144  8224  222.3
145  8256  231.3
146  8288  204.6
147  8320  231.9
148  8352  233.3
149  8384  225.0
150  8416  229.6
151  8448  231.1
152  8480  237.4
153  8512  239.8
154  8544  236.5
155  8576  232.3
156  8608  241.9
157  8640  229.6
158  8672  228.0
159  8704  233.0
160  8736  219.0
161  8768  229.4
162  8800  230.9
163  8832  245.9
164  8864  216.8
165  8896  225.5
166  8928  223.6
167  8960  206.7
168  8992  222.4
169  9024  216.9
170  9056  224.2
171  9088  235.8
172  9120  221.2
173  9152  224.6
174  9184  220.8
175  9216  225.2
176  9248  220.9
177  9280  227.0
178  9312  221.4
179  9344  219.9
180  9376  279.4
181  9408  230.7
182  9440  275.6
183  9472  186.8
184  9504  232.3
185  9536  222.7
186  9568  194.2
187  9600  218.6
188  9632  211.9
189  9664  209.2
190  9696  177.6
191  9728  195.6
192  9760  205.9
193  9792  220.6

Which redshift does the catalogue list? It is 0.14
